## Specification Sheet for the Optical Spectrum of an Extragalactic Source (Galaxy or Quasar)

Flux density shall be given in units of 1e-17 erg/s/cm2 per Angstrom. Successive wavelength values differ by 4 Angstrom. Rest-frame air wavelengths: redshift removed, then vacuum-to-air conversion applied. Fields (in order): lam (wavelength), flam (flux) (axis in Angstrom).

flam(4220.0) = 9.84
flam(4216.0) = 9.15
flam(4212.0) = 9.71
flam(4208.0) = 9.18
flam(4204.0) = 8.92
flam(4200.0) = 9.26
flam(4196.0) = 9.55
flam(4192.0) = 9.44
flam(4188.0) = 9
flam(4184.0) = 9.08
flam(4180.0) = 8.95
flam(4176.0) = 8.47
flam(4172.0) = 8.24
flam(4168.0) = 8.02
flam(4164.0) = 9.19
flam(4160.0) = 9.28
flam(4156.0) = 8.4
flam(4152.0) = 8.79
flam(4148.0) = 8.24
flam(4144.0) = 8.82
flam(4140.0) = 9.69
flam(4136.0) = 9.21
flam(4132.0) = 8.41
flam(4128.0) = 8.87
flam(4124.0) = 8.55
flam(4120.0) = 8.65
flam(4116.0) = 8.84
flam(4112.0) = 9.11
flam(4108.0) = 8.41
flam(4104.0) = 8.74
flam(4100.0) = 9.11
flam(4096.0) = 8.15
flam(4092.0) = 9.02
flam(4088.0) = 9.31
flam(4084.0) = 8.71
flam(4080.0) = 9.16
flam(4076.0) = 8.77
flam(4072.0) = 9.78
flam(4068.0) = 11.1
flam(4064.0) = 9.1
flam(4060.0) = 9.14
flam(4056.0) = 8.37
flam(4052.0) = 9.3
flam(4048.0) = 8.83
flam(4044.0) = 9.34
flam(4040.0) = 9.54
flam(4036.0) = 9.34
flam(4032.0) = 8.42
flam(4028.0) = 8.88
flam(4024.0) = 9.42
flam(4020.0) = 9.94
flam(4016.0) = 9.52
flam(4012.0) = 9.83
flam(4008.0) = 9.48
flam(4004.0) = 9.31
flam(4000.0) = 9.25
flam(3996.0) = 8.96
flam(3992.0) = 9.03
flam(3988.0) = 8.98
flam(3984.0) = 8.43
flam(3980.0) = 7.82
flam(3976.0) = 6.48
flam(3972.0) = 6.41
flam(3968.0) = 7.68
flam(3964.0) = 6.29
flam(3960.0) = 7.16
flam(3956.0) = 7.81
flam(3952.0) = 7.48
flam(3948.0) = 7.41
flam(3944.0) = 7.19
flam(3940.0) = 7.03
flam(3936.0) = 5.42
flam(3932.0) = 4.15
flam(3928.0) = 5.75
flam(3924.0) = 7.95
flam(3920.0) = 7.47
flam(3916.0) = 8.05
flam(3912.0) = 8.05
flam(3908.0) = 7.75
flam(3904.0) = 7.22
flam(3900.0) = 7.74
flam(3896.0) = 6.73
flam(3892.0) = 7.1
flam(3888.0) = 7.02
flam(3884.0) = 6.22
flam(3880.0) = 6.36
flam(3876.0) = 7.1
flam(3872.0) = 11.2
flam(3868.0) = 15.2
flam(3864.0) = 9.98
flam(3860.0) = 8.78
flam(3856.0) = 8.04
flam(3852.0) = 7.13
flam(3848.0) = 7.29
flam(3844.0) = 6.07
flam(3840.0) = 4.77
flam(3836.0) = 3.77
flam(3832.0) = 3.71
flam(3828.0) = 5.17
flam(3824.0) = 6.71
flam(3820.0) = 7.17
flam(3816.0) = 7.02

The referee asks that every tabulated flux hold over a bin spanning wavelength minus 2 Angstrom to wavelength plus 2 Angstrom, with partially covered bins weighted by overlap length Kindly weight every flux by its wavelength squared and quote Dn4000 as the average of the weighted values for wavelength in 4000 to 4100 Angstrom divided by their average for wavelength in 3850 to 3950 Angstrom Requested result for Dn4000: 1.3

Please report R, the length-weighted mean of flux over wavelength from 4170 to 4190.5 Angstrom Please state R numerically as 8.76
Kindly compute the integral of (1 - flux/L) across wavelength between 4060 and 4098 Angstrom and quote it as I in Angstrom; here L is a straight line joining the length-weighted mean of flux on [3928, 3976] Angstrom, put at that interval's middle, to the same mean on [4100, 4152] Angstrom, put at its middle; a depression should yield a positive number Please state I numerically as -4.6 Angstrom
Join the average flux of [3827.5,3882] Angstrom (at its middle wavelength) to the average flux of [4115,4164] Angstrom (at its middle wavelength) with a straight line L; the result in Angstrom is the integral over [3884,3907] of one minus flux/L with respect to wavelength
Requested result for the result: 1.8 Angstrom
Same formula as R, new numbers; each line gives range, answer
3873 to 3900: 6.99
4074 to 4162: 8.83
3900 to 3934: 7.09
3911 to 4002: 7.4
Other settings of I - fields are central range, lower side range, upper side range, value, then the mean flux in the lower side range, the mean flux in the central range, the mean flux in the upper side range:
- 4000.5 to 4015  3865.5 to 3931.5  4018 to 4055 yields -0.95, 7.86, 9.51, 9.2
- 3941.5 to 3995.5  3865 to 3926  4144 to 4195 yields 4.58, 8.11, 7.59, 8.78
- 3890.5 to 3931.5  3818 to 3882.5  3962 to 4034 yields 3.15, 7.39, 7.27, 8.56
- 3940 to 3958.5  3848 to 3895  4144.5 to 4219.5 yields 2.52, 8.46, 7.42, 8.95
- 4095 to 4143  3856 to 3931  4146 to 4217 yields -0.47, 8.04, 8.83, 8.93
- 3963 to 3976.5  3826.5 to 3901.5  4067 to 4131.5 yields 2.18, 7.35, 6.77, 8.97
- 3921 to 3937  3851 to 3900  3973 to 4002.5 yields 4.66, 8.4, 5.95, 8.37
